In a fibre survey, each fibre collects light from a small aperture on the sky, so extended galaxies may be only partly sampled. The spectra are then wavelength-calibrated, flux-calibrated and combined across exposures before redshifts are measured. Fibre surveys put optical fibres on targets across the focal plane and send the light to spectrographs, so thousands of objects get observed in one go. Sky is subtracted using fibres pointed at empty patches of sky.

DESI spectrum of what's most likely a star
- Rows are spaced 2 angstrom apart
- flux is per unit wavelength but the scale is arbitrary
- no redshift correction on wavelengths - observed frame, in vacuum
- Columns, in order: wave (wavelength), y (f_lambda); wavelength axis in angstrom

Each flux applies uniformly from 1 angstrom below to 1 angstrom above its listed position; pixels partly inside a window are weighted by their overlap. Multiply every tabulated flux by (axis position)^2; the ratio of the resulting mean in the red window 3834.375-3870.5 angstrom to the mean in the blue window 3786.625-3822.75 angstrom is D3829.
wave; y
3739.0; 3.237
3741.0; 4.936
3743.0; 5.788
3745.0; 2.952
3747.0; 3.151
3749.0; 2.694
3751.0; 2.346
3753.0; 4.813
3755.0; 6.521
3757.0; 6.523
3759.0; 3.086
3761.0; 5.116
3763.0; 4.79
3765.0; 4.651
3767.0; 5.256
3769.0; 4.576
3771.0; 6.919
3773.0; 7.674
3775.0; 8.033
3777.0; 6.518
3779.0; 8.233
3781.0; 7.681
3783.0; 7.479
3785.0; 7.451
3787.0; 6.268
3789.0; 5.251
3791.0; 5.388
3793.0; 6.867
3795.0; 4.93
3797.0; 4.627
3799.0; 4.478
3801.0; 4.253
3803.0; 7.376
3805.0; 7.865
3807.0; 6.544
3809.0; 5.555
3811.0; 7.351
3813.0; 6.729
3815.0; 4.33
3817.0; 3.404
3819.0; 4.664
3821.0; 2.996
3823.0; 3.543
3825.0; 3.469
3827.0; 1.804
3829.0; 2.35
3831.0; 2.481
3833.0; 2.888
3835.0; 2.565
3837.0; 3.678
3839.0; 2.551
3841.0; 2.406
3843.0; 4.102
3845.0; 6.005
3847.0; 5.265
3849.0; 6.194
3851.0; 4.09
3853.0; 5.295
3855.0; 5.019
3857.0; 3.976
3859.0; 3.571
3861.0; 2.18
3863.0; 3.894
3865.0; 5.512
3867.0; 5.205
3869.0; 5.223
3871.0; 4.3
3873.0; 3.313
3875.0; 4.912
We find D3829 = 0.81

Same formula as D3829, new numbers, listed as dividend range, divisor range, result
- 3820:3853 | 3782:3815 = 0.60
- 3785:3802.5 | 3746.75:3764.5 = 1.26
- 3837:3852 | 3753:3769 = 0.89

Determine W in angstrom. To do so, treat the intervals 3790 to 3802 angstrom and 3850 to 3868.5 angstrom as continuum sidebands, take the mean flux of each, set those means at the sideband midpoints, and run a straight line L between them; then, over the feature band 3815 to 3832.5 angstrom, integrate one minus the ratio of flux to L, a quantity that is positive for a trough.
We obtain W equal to 5.9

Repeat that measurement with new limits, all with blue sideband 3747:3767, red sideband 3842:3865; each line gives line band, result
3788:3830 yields -4.0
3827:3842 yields 6.3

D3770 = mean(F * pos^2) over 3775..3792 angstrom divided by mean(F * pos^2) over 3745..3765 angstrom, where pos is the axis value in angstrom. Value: 1.62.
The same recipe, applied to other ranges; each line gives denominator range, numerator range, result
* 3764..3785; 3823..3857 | 0.58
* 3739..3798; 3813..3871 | 0.74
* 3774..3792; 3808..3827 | 0.66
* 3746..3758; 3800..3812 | 1.54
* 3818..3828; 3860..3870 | 1.37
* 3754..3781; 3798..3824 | 0.90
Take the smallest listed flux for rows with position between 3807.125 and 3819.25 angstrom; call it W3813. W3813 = 3.404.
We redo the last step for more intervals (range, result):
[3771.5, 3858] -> 1.804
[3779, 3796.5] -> 4.93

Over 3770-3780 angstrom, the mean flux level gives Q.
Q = 7.48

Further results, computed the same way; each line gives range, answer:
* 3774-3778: 7.28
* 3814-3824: 3.79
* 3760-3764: 4.95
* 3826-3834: 2.38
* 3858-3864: 3.21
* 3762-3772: 5.24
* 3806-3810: 6.05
